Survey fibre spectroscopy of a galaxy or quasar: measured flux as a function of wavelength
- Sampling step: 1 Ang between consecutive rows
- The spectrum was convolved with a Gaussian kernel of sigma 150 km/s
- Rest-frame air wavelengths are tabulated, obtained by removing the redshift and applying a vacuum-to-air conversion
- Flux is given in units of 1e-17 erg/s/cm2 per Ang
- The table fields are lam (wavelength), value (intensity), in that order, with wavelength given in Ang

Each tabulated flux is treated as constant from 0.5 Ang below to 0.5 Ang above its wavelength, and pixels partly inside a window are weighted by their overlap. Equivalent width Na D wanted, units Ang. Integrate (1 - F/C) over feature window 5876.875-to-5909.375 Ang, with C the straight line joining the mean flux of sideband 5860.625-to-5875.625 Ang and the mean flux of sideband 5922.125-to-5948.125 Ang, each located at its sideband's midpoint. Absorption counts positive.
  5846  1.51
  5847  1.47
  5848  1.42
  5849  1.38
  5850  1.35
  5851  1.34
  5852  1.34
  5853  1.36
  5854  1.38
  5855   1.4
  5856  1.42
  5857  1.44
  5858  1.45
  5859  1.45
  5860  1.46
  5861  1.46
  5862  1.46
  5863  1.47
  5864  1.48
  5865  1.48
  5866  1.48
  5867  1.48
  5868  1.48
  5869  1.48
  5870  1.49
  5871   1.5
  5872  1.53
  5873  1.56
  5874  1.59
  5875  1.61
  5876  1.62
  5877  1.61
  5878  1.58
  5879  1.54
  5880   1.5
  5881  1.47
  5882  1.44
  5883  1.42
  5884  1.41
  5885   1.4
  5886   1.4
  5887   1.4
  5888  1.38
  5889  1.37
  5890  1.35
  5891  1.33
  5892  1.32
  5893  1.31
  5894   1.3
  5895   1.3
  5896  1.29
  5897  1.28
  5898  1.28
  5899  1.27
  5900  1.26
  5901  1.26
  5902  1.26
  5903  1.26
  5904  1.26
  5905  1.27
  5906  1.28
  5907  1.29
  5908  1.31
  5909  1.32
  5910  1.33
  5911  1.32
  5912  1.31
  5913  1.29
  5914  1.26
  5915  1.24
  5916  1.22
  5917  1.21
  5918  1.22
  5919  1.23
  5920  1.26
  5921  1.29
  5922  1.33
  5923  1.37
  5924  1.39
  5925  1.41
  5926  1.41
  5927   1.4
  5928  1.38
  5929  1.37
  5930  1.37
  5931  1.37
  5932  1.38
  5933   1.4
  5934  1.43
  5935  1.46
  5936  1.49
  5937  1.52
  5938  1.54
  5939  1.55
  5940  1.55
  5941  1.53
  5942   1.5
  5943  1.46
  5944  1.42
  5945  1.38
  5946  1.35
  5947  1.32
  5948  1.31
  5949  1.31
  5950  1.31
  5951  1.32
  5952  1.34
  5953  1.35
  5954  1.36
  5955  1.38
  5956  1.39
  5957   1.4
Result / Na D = 2.7 Ang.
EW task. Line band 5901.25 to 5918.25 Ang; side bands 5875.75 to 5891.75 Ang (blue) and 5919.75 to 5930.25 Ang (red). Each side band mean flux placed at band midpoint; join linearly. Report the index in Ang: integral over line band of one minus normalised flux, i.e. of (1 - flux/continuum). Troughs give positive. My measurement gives 1.5 Ang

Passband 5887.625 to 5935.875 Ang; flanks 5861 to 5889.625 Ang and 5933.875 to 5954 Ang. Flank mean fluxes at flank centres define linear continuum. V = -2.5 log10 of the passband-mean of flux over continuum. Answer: 0.10 mag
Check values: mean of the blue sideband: 1.49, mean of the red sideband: 1.42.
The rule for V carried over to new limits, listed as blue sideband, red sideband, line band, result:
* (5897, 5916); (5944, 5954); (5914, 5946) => -0.06 mag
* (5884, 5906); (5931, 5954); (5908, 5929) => 0.04 mag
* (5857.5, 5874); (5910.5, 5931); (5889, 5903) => 0.08 mag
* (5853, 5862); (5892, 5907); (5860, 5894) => -0.08 mag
